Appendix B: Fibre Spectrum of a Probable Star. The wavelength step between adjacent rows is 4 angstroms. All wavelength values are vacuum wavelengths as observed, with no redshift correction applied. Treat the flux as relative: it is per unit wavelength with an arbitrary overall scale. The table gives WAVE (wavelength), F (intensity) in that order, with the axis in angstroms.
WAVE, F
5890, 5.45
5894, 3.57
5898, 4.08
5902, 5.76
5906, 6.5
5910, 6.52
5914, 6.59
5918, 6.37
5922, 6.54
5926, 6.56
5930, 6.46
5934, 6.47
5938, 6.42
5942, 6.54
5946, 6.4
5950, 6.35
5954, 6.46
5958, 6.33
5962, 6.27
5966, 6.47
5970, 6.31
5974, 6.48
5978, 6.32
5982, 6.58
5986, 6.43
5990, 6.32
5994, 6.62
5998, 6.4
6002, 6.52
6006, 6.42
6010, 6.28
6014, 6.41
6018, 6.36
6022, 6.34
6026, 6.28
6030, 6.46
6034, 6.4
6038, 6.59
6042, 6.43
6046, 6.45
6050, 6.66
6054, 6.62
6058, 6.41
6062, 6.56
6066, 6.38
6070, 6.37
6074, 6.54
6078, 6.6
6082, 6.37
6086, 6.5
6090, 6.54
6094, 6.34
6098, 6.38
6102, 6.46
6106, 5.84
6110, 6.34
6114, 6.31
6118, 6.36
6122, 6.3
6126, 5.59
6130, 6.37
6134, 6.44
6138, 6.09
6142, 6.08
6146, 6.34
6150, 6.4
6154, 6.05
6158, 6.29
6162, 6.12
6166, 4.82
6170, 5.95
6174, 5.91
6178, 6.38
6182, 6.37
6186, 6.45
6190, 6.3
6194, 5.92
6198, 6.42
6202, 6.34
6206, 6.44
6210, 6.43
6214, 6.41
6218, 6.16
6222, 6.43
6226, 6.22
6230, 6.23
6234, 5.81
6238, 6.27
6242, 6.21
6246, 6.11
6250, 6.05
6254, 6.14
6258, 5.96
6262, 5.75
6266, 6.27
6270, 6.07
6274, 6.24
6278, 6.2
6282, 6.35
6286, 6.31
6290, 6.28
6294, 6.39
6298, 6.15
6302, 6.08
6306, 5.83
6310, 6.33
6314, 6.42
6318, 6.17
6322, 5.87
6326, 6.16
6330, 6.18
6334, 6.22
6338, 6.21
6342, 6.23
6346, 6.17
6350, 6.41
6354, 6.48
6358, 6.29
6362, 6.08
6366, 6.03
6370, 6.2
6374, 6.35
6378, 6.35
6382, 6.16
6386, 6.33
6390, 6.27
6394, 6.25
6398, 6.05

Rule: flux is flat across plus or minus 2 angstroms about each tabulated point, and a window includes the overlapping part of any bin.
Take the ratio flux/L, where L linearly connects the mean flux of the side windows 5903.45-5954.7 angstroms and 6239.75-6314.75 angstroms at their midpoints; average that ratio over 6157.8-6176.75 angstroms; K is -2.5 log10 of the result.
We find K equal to 0.08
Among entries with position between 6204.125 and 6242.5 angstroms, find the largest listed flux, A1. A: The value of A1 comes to 6.44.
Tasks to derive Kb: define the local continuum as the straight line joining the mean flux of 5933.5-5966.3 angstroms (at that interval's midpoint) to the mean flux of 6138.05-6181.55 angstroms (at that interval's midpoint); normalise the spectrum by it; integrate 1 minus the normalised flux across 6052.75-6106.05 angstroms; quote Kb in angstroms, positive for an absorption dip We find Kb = -2.2 angstroms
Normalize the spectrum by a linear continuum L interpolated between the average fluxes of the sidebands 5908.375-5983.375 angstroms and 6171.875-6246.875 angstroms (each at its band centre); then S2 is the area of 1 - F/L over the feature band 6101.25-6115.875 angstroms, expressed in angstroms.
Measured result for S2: 0.3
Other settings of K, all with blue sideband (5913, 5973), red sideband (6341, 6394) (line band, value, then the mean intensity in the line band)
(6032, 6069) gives -0.018 mag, 6.5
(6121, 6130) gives 0.063 mag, 6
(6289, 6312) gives 0.020 mag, 6.17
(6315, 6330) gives 0.030 mag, 6.11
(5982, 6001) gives -0.008 mag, 6.46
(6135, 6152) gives 0.019 mag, 6.24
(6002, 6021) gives 0.004 mag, 6.38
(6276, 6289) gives 0.001 mag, 6.29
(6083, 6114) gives 0.005 mag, 6.34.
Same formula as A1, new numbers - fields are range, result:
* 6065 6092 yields 6.6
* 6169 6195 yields 6.45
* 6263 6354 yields 6.48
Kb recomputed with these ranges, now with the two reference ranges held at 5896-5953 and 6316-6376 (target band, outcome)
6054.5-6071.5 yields -0.6 angstroms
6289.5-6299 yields -0.1 angstroms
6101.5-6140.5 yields 0.2 angstroms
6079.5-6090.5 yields -0.4 angstroms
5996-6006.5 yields -0.3 angstroms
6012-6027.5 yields -0.3 angstroms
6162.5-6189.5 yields 1.0 angstroms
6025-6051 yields -0.9 angstroms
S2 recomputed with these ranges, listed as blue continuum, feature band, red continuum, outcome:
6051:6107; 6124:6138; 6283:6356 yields 0.6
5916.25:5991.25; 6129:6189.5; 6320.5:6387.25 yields 1.8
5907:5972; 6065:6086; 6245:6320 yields -0.4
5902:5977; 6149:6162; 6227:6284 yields 0.0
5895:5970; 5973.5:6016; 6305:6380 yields -1.3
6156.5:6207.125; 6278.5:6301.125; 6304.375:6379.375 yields -0.4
